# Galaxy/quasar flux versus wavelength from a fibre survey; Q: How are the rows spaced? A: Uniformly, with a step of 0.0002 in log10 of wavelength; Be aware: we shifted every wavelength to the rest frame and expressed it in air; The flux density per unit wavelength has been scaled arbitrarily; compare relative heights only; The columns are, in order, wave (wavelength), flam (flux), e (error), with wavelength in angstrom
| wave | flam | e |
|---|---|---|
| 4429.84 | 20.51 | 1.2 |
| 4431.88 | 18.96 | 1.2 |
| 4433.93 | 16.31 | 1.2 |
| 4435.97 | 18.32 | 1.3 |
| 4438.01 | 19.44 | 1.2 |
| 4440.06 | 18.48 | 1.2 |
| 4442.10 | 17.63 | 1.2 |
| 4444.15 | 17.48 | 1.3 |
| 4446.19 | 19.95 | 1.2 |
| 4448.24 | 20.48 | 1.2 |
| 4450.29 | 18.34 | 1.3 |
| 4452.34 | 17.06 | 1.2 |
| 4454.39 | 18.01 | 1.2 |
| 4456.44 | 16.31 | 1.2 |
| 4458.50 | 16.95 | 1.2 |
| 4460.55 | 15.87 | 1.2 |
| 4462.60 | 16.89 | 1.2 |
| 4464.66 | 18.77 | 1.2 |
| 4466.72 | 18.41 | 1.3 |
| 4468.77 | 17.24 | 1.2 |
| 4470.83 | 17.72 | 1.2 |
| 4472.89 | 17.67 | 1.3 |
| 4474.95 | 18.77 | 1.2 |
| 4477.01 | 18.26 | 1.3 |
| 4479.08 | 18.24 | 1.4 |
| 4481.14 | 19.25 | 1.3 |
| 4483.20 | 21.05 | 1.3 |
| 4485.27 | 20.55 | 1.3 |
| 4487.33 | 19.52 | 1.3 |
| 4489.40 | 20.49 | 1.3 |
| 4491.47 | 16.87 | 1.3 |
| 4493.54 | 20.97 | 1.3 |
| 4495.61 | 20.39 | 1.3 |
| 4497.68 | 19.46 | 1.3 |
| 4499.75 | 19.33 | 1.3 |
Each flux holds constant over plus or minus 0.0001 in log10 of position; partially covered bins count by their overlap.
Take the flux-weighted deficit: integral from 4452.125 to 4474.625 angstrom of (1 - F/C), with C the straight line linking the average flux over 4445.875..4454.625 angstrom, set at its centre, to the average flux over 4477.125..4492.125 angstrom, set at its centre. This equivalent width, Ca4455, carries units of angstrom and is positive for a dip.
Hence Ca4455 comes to 1.9 angstrom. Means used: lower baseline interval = 18.7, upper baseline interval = 19.4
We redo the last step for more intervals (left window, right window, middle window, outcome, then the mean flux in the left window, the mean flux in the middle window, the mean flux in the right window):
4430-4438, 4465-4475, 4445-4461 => 0.17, 18.3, 17.9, 17.9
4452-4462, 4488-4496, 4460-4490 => -0.54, 16.8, 18.6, 19.6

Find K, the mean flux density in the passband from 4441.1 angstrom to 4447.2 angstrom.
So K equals 18.4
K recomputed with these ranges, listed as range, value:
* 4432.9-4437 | 17.3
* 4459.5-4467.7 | 17.5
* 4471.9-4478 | 18.2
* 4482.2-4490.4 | 20.4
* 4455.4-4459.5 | 16.6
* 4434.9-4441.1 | 18.7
